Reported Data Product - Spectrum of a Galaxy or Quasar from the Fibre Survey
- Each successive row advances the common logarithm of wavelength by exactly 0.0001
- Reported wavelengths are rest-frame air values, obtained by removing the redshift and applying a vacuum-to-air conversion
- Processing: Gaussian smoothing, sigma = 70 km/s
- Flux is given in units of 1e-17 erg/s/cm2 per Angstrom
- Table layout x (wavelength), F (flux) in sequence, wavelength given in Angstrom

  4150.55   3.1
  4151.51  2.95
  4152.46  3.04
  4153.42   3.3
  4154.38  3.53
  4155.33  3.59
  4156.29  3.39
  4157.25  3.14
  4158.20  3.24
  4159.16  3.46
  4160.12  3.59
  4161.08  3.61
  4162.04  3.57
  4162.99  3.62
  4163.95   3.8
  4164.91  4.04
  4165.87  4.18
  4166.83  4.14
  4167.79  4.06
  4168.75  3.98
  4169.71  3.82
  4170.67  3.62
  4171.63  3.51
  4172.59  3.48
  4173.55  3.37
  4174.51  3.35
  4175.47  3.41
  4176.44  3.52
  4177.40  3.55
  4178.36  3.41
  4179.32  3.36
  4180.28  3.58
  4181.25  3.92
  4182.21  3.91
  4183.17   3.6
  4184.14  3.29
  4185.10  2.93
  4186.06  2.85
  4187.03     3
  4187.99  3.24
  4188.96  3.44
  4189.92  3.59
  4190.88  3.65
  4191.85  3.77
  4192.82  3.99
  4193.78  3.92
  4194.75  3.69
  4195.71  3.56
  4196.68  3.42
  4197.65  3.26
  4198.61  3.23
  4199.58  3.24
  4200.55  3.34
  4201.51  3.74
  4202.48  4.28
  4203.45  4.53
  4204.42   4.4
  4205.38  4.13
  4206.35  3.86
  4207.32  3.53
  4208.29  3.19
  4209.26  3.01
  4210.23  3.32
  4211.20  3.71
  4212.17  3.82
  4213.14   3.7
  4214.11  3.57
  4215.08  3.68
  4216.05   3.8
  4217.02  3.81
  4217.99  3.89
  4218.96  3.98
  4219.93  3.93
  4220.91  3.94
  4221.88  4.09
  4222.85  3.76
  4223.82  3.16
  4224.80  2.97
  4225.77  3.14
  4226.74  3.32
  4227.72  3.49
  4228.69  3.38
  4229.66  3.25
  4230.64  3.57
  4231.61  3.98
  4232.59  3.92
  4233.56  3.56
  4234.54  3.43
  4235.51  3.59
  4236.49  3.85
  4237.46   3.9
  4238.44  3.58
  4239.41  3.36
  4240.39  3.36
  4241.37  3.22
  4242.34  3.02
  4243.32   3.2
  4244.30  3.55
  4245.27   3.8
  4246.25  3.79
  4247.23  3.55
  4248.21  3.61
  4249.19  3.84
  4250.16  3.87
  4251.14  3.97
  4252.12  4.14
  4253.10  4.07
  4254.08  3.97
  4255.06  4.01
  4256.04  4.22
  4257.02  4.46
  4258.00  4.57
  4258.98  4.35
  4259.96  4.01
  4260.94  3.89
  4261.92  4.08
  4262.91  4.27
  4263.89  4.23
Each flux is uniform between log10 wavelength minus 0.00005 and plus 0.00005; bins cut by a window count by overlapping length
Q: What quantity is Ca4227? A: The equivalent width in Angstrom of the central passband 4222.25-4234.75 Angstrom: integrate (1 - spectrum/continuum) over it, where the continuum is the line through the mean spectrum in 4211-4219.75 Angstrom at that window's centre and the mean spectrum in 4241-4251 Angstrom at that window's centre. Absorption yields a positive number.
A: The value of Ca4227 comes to 0.8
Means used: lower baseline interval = 3.78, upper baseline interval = 3.57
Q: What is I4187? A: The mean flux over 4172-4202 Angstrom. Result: 3.47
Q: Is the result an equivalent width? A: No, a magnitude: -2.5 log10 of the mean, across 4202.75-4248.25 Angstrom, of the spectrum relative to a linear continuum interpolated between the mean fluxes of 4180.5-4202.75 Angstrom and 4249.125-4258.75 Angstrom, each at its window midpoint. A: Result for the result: 0.06 mag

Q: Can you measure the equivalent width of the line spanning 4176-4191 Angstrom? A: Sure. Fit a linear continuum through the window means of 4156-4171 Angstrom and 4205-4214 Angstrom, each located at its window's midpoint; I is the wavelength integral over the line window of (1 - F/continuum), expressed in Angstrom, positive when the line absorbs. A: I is 0.94 Angstrom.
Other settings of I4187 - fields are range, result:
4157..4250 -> 3.6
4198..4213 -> 3.69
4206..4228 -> 3.59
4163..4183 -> 3.7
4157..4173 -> 3.71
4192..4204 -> 3.69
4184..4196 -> 3.46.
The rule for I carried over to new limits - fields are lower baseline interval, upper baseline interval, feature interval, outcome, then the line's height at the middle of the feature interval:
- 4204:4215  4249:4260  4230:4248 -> 1.83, 3.97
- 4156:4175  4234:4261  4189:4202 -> 0.48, 3.7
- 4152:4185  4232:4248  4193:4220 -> -1.03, 3.56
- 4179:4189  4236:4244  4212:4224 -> -1.35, 3.41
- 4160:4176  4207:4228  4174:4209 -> 0.77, 3.65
